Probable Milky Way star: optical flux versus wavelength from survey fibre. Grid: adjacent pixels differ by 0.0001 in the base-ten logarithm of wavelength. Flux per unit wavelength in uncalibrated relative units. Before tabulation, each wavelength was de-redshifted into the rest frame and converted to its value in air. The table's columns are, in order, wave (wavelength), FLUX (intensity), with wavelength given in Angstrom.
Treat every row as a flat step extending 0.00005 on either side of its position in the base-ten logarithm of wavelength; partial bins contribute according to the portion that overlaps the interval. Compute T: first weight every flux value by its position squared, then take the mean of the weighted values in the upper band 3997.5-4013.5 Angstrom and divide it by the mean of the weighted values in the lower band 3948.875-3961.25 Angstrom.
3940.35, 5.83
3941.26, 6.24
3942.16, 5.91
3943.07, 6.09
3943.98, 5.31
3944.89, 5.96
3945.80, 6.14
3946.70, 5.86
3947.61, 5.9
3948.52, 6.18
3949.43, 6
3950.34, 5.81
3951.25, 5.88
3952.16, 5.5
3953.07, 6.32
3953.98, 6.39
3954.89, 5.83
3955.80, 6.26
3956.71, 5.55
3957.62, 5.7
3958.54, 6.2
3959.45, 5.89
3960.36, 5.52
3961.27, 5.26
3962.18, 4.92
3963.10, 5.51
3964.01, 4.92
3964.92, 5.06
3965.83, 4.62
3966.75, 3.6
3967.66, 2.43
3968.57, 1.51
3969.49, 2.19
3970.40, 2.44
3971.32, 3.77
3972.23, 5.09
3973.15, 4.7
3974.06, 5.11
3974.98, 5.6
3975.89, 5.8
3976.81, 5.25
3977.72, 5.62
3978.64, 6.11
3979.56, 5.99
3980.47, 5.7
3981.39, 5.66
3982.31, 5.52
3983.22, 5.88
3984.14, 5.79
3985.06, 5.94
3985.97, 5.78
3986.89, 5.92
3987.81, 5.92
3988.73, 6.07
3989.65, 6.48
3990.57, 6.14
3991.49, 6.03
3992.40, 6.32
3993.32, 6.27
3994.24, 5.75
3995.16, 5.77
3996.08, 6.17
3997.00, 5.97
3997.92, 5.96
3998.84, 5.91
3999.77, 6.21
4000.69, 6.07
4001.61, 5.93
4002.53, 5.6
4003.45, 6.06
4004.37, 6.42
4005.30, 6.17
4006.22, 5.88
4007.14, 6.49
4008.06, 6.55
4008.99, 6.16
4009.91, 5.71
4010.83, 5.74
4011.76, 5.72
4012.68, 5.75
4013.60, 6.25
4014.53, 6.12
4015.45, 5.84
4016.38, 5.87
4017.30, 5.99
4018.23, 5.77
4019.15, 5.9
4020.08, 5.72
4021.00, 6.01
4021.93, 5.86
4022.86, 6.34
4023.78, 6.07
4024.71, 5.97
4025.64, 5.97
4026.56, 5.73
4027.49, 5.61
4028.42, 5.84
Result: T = 1.0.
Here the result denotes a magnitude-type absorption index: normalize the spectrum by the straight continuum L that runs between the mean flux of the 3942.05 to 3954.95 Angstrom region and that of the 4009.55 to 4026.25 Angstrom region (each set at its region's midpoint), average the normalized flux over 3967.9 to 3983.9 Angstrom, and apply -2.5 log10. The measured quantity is 0.23 mag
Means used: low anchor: 5.94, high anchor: 5.92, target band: 4.8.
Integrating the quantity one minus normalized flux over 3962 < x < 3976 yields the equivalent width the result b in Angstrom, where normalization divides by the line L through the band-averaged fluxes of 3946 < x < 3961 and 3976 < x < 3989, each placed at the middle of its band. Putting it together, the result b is 4.1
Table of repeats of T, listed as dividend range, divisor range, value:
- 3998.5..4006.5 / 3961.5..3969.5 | 1.54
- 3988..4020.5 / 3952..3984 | 1.21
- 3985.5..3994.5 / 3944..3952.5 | 1.05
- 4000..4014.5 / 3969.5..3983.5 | 1.20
